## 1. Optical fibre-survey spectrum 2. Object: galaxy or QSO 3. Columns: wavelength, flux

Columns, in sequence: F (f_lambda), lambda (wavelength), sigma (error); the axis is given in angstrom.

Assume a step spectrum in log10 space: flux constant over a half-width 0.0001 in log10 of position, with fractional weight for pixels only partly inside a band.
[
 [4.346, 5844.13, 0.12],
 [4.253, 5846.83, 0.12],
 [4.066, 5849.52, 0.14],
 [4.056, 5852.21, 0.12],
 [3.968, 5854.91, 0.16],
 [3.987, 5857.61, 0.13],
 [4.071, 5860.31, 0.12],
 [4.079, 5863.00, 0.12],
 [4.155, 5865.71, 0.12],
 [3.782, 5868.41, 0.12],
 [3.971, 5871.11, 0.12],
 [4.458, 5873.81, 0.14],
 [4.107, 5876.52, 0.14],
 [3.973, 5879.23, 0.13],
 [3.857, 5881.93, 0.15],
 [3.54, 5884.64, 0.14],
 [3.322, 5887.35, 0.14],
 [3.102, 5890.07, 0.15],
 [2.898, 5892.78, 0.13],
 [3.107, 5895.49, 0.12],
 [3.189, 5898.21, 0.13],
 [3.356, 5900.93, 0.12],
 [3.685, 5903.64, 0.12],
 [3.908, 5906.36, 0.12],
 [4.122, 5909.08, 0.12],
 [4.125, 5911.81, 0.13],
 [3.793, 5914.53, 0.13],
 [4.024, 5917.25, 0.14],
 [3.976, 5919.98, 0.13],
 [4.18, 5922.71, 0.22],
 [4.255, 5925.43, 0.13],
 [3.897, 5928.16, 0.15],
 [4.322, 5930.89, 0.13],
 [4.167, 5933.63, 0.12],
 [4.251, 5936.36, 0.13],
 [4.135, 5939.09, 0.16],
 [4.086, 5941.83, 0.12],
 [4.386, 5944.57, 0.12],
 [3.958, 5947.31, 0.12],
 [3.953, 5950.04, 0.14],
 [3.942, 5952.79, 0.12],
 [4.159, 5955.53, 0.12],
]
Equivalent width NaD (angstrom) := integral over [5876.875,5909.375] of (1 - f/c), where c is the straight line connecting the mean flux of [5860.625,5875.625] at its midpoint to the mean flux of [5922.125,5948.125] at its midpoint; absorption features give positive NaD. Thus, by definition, 4.9 angstrom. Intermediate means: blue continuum 4.09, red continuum 4.17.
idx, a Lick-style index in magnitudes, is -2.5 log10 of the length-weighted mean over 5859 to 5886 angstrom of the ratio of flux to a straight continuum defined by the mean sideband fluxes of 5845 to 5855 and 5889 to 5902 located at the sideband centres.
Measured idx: -0.11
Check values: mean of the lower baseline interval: 4.11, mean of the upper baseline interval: 3.13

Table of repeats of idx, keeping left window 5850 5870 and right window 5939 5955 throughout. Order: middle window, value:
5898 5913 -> 0.078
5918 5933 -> -0.016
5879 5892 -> 0.156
